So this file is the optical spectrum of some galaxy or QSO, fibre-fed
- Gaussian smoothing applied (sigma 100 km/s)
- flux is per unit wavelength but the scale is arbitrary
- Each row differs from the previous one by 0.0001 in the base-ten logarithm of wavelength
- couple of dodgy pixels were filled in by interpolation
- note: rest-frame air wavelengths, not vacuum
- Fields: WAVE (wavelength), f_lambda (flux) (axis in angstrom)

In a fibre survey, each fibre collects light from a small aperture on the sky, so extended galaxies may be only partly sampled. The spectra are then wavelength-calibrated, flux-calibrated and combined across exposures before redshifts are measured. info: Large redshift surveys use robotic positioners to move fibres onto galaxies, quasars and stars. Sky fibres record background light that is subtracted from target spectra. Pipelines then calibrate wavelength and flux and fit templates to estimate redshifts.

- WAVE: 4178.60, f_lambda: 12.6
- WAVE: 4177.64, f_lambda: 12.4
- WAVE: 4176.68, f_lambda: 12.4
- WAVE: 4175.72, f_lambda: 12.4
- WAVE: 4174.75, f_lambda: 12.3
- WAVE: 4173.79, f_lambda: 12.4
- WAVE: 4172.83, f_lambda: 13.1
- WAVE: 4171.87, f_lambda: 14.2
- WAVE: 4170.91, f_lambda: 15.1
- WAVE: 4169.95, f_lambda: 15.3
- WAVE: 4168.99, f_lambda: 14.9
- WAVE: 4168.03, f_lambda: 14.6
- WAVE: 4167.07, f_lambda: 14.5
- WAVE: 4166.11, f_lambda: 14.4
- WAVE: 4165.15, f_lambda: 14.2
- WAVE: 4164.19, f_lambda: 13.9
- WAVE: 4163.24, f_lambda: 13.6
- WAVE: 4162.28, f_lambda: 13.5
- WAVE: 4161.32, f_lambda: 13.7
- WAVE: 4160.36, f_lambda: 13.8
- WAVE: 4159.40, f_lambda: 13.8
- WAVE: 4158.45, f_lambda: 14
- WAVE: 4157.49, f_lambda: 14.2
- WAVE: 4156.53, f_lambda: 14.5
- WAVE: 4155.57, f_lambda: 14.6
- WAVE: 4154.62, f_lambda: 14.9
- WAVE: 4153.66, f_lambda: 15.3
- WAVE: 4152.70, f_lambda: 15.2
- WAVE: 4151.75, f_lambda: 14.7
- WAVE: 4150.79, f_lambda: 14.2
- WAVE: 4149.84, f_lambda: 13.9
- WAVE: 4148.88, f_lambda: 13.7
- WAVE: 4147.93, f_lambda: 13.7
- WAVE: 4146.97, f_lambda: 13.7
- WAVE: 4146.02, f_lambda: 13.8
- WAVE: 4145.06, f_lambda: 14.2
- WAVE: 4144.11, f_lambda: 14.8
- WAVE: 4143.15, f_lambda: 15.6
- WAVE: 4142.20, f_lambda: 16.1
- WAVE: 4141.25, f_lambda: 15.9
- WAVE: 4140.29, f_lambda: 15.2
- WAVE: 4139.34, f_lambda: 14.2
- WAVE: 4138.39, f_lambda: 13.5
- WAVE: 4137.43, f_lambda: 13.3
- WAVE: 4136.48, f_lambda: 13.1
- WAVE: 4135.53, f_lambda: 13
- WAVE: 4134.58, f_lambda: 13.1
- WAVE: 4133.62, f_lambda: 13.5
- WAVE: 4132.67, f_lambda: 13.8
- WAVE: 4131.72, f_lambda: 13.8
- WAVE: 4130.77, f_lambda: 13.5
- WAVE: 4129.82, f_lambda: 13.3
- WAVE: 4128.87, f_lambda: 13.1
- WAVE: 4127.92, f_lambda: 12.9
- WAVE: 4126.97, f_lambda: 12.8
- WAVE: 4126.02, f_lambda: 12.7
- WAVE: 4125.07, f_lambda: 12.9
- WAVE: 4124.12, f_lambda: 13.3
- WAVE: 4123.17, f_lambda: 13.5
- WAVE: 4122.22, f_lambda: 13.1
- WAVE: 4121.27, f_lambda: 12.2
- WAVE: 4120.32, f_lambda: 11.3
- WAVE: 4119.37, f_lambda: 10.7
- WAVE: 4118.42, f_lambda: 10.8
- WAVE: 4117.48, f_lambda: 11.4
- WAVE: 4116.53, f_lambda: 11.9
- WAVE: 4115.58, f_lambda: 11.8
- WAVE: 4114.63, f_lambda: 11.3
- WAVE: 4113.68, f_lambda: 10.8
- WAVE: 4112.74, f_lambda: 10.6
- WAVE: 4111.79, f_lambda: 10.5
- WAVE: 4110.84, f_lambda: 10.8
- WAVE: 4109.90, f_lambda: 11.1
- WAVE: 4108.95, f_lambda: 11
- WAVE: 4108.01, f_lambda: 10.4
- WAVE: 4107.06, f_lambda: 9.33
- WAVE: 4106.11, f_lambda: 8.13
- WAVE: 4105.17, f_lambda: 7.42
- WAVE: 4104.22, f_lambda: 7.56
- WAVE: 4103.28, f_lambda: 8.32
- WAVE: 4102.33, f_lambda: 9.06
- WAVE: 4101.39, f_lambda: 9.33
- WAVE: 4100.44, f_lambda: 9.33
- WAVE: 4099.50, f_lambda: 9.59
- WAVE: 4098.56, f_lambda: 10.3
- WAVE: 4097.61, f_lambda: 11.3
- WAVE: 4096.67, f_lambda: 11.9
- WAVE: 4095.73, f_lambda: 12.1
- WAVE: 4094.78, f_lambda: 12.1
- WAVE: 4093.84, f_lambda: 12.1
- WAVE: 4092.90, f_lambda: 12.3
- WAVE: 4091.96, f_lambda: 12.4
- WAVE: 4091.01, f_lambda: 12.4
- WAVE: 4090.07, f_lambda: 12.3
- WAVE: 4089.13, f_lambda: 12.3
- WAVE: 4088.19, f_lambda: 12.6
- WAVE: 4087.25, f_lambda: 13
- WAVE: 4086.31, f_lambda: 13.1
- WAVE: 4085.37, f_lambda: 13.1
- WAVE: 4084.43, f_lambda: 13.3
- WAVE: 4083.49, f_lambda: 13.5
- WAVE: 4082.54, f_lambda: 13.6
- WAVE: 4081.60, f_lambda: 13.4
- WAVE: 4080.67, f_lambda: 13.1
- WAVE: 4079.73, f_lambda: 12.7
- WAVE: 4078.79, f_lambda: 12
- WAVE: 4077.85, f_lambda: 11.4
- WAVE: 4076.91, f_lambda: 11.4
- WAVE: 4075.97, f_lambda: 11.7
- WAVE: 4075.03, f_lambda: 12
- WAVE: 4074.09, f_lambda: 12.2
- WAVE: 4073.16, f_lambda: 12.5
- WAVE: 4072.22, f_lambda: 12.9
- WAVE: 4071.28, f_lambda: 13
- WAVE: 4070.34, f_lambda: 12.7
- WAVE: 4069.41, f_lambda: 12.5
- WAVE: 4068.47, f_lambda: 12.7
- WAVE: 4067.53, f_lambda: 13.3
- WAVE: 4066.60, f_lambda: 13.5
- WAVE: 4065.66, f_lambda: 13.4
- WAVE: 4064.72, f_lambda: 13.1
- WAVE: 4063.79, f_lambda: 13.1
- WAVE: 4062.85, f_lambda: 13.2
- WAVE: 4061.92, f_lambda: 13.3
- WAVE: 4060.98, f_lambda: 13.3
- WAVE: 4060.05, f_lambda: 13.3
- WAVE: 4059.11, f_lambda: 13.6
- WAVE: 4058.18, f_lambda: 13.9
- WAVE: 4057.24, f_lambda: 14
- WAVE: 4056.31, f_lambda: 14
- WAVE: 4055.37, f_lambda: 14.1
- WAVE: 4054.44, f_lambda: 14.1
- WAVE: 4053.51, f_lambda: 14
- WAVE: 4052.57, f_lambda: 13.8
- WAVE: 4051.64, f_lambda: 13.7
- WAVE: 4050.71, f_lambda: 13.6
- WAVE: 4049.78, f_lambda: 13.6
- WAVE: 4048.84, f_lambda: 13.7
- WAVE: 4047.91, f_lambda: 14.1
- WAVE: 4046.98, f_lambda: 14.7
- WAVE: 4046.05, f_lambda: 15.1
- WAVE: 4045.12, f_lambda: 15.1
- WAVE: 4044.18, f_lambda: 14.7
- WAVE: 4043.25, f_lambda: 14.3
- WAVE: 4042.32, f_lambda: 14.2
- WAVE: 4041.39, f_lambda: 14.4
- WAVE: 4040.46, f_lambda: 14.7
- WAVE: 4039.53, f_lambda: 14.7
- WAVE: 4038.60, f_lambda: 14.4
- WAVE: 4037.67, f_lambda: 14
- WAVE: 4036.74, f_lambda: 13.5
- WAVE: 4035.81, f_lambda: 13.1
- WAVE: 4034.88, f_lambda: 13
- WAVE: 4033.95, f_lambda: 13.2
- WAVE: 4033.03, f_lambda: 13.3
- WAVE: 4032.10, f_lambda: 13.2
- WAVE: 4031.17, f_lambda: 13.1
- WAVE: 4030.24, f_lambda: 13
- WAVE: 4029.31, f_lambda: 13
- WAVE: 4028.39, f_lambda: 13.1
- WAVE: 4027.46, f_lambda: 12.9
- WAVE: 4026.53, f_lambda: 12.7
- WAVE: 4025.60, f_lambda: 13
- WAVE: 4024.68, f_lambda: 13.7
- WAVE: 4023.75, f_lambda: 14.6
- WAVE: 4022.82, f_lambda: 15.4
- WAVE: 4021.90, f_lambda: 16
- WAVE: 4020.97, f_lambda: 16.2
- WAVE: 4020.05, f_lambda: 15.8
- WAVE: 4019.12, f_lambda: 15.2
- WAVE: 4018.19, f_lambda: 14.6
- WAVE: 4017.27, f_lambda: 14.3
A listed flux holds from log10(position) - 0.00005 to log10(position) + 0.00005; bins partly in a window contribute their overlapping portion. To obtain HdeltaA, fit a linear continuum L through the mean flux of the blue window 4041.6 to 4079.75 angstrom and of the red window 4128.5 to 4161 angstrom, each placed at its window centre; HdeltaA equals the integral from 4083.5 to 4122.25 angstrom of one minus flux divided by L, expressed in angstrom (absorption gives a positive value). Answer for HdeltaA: 7.5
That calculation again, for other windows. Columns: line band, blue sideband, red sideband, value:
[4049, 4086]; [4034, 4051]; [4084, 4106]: -1.2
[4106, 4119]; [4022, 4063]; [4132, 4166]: 3.0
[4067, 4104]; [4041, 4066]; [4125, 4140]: 4.5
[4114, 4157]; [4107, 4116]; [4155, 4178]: -4.8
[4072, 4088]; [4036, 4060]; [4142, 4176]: 1.7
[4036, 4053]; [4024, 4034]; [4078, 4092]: -1.5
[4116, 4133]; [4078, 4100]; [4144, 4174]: 0.9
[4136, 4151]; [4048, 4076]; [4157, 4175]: -0.5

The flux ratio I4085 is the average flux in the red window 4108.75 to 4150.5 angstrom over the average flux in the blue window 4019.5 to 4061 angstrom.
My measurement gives 0.9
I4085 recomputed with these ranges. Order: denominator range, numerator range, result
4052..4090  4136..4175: 1.09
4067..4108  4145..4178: 1.20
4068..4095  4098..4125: 0.84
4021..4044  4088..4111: 0.77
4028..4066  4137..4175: 1.04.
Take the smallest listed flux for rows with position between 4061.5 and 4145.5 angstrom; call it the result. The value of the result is 7.42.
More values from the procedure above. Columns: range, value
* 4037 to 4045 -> 14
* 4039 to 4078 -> 11.4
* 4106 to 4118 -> 8.13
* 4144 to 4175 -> 12.3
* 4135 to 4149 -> 13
